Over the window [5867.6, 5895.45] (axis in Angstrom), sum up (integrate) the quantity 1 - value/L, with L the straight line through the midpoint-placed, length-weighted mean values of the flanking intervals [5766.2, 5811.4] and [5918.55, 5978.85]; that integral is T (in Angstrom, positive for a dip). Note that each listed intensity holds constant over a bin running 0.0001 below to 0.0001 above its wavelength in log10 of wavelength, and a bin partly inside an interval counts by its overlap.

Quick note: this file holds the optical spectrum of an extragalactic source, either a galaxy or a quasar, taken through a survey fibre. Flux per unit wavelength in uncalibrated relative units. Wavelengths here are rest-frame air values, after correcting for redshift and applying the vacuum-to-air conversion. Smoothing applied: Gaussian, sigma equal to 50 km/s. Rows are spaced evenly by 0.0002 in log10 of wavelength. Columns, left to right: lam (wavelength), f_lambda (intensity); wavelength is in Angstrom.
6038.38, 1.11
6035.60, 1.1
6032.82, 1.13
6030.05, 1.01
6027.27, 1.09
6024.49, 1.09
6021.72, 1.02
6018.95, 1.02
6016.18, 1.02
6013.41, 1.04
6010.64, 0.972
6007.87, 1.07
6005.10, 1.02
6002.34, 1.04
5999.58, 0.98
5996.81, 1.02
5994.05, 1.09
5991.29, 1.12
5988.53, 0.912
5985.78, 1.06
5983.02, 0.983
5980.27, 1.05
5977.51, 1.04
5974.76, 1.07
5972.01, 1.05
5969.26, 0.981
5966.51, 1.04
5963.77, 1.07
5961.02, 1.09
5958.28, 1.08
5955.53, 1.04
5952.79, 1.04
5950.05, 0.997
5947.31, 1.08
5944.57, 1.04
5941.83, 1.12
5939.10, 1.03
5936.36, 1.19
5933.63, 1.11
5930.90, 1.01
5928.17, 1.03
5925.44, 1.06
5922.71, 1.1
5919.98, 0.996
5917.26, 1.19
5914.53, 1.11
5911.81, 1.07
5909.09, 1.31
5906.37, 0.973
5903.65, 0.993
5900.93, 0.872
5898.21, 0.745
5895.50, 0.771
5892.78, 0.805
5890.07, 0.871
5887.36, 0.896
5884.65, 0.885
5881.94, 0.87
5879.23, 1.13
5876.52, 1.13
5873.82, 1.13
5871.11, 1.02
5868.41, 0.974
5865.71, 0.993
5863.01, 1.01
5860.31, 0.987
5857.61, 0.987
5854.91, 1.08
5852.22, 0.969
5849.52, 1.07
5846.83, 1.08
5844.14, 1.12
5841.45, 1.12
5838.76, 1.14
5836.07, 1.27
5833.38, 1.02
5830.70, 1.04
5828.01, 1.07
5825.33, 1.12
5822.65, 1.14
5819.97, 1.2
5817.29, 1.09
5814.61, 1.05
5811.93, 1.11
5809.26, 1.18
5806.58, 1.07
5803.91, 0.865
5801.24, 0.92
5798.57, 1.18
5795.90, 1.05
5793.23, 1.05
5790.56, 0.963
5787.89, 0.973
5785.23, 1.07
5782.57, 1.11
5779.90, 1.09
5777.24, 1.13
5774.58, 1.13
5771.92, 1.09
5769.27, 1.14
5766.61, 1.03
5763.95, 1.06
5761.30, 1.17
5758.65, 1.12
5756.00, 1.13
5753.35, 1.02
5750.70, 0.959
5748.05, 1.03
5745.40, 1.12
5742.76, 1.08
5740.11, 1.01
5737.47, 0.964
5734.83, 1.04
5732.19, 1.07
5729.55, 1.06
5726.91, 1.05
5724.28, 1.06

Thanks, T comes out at 2.58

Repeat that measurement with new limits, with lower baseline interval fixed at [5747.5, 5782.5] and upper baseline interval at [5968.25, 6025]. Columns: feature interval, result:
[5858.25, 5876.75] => 0.6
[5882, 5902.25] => 4.2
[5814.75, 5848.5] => -1.4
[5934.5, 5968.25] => -0.9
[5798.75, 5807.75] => 0.8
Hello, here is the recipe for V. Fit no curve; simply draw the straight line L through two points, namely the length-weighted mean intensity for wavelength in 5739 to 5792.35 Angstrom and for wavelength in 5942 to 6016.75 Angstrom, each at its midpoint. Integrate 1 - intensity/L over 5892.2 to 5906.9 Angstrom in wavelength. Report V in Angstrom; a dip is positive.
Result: 2.7 Angstrom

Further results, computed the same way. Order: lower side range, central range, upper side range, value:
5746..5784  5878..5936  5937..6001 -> 3.47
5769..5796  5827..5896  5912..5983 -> 3.08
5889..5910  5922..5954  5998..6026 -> -3.94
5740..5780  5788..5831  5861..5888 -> -0.69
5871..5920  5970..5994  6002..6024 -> -0.48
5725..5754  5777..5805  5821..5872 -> 0.44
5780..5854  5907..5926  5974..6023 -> -1.20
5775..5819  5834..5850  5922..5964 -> -1.06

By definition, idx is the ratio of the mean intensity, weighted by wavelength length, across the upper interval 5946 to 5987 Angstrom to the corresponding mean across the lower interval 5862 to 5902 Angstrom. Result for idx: 1.1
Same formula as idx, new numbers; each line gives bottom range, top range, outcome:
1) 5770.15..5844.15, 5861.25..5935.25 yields 0.92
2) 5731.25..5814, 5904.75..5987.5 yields 1.00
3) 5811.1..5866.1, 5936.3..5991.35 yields 0.97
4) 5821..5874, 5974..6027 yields 0.97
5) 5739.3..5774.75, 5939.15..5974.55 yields 0.98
